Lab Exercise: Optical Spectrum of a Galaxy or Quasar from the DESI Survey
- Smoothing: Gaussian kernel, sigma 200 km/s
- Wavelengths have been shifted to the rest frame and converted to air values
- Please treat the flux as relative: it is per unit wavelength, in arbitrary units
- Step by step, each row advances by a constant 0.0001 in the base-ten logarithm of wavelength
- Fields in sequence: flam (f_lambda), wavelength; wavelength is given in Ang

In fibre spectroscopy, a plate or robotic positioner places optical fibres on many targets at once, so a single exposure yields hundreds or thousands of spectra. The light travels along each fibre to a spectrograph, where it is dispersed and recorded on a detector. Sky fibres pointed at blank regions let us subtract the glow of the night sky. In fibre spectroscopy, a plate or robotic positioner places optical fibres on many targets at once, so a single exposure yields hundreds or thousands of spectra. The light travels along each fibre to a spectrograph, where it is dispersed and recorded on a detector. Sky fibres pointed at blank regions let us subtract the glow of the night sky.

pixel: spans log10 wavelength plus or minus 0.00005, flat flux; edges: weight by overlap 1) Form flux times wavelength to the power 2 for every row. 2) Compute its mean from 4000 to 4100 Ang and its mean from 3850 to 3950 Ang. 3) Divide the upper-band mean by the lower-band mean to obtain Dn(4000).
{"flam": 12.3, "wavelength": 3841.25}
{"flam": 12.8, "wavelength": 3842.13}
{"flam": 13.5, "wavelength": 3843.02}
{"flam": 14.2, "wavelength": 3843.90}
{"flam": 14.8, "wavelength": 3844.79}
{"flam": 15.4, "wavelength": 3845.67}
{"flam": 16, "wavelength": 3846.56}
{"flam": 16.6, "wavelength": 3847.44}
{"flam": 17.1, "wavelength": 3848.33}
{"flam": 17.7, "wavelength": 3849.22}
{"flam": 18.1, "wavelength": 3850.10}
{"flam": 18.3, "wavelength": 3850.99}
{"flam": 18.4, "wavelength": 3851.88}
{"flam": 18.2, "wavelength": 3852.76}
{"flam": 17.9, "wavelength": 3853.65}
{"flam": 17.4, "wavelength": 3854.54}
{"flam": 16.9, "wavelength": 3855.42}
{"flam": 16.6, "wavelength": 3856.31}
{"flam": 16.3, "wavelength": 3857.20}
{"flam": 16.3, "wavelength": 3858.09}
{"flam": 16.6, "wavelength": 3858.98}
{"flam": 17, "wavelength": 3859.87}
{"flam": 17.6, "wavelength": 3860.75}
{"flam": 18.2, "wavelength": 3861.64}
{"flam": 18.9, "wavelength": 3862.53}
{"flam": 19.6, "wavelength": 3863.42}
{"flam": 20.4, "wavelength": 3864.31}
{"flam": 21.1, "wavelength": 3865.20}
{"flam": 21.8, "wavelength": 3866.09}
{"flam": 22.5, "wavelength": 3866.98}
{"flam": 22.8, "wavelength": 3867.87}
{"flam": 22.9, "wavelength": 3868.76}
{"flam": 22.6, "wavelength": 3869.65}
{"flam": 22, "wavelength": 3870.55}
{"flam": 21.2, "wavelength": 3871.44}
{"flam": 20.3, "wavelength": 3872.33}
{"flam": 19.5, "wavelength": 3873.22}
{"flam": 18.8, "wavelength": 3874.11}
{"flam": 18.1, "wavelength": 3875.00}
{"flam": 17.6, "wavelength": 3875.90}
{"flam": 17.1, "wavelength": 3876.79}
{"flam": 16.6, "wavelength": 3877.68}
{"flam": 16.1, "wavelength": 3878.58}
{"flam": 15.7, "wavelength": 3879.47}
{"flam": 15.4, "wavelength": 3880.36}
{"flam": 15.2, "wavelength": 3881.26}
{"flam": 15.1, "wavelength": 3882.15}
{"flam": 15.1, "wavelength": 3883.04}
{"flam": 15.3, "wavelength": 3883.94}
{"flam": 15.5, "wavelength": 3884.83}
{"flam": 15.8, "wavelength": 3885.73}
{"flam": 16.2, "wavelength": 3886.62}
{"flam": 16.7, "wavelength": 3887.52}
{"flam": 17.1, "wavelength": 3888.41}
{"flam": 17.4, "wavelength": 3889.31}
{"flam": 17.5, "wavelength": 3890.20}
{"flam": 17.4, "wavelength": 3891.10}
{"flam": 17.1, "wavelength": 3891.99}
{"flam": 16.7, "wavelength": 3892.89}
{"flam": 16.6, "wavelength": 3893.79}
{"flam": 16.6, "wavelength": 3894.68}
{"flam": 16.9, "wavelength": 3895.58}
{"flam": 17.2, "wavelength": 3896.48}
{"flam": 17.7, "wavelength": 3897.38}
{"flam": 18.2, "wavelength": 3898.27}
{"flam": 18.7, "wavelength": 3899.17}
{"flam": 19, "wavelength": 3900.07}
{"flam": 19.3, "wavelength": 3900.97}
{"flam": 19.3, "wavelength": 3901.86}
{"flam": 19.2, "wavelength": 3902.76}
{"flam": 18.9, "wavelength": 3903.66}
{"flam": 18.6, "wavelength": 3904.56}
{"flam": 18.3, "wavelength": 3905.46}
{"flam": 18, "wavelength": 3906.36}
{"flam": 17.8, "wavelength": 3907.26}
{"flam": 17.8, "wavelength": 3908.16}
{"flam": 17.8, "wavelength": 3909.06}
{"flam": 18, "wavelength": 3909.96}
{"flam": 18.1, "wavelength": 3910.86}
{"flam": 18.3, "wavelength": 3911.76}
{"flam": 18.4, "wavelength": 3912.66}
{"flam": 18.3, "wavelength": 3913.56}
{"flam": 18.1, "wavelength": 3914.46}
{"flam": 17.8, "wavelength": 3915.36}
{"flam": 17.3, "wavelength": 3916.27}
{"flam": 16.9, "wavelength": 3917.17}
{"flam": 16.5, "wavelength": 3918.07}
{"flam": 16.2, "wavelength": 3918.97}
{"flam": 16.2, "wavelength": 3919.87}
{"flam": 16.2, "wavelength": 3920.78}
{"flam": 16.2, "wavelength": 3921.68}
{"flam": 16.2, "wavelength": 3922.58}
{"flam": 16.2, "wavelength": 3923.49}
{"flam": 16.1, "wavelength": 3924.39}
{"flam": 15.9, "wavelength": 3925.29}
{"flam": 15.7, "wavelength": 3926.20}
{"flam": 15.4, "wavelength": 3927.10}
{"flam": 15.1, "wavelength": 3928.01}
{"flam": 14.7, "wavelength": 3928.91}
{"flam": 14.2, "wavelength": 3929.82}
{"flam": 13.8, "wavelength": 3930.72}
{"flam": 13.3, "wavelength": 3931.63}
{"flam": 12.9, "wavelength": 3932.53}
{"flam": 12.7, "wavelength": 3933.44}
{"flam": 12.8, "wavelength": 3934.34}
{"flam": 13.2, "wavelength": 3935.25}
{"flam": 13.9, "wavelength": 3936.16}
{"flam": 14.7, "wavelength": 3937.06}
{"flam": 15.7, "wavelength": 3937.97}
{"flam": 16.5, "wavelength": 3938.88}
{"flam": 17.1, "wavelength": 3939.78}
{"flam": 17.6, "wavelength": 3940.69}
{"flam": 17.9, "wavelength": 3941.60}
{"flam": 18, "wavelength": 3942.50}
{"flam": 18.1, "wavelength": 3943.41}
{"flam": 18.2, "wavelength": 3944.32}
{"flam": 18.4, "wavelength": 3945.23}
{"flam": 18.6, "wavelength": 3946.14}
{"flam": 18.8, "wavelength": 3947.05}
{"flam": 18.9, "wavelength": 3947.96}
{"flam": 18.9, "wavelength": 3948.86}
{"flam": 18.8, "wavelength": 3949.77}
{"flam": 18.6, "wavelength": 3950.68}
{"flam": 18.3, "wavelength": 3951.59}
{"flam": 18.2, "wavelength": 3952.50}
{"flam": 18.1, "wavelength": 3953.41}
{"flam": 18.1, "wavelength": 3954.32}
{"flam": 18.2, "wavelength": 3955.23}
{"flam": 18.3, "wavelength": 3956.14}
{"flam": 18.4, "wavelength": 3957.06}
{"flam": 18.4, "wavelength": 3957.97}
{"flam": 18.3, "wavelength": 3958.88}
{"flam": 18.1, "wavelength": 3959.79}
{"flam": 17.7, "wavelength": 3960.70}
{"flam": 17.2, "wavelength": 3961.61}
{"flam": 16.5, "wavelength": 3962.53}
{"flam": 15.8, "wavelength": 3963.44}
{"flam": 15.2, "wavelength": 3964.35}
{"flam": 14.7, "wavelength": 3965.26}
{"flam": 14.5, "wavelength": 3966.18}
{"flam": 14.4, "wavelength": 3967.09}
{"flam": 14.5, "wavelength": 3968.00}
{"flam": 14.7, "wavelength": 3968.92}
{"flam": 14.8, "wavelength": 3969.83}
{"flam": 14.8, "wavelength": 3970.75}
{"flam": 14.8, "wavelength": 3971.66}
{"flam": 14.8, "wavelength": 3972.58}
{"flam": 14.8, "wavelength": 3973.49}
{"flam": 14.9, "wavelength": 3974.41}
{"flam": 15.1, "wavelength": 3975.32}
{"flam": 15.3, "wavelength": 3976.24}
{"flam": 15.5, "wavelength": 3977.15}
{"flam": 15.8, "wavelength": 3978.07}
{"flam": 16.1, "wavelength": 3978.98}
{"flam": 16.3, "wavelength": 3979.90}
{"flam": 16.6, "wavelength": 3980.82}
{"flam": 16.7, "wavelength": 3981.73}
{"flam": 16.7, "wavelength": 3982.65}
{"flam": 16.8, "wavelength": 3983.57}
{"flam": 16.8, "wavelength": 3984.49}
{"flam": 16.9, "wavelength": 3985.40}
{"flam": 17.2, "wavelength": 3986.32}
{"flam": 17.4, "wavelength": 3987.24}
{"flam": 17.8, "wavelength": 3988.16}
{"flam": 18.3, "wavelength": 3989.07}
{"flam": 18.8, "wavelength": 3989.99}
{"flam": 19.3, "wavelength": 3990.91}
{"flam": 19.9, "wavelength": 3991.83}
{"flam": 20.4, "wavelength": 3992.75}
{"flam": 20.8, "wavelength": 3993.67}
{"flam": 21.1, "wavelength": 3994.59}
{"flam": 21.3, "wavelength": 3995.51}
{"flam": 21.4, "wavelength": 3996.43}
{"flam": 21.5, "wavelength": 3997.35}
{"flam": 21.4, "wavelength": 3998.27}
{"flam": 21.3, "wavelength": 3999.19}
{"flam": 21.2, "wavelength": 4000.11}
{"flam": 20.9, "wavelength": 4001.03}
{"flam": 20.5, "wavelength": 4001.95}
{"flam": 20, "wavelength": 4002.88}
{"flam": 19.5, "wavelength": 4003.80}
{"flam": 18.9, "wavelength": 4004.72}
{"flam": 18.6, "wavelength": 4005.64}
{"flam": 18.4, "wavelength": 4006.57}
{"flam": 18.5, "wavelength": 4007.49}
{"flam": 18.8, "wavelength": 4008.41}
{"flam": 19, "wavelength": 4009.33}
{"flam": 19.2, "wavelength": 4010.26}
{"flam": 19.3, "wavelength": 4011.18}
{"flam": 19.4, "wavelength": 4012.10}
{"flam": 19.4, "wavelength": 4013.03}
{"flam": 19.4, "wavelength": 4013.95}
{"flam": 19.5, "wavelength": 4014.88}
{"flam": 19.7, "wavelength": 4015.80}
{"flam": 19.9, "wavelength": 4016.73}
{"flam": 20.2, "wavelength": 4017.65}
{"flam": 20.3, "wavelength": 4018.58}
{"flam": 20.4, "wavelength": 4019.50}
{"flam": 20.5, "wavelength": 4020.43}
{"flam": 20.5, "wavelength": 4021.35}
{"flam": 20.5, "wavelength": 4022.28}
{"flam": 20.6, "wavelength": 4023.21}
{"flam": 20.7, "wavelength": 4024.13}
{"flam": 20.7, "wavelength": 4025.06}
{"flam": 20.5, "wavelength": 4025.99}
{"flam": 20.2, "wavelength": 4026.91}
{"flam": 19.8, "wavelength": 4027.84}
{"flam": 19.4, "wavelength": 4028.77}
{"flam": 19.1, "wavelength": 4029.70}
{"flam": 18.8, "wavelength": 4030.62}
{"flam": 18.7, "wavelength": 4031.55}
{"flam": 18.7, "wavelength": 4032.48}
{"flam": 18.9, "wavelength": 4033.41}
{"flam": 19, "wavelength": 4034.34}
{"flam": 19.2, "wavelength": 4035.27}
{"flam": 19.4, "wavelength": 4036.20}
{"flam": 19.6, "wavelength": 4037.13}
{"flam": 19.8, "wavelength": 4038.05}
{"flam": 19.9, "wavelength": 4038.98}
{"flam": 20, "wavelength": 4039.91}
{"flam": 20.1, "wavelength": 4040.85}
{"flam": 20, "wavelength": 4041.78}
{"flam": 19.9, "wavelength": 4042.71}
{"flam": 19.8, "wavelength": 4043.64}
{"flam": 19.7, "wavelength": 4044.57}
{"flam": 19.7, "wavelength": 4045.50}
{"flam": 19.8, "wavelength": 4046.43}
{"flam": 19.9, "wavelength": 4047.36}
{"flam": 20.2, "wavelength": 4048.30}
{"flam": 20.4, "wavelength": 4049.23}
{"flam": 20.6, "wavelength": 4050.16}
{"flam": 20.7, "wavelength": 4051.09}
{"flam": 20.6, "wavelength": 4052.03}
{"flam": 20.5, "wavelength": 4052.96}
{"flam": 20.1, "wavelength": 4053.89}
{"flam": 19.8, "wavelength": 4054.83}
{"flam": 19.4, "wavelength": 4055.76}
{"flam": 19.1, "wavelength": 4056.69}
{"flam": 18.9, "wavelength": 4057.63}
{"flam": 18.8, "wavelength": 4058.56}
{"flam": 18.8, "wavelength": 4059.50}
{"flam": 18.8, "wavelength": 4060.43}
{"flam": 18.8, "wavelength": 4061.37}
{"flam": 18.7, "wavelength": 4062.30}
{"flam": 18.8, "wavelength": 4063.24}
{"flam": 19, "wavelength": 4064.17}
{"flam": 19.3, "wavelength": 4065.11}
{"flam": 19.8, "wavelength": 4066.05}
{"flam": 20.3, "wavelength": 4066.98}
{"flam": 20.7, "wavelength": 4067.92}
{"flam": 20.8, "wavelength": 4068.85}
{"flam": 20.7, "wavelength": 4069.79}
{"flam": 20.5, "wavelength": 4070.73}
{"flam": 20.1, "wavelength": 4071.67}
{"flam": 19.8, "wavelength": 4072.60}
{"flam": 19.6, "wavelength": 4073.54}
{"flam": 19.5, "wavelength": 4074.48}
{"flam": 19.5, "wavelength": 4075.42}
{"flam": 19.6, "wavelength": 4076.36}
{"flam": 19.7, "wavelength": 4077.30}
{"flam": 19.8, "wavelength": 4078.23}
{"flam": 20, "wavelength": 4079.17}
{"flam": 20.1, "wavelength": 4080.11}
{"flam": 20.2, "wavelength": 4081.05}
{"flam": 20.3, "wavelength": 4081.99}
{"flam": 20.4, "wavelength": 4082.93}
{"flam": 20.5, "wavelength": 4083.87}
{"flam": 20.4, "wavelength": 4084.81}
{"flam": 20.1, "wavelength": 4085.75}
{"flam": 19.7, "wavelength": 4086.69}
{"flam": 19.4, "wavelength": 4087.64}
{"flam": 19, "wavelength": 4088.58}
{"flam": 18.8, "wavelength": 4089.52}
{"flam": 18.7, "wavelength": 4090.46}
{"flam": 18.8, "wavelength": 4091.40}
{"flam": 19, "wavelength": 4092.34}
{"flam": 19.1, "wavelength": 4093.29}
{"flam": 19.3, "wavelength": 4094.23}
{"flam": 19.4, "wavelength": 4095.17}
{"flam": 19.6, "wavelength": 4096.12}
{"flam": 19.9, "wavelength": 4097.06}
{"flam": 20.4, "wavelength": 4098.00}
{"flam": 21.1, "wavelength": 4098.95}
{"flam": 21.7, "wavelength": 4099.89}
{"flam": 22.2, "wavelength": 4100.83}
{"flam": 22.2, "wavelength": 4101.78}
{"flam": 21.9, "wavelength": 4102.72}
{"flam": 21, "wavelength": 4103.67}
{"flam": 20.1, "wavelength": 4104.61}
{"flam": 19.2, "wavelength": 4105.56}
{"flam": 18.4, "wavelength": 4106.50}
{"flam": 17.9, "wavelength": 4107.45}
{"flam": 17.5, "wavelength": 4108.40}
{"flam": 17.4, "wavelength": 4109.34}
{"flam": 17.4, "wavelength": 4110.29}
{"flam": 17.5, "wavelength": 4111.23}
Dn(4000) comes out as 1.22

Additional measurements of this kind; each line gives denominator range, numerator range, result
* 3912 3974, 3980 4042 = 1.23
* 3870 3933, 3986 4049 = 1.23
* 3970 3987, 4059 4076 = 1.29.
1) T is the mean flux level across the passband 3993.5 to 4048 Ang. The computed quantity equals 19.9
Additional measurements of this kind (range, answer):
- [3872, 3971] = 16.9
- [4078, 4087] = 20.2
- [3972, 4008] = 18.3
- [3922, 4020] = 17.5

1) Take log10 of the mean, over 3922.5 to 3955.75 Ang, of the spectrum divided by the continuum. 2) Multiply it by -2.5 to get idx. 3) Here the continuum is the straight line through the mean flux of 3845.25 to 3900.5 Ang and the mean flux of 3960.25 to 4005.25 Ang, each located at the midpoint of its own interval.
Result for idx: 0.08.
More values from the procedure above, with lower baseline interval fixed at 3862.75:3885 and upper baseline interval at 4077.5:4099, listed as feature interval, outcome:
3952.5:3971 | 0.16 mag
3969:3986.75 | 0.21 mag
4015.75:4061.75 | -0.02 mag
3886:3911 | 0.07 mag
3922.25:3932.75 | 0.26 mag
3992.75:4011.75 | -0.04 mag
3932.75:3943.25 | 0.23 mag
